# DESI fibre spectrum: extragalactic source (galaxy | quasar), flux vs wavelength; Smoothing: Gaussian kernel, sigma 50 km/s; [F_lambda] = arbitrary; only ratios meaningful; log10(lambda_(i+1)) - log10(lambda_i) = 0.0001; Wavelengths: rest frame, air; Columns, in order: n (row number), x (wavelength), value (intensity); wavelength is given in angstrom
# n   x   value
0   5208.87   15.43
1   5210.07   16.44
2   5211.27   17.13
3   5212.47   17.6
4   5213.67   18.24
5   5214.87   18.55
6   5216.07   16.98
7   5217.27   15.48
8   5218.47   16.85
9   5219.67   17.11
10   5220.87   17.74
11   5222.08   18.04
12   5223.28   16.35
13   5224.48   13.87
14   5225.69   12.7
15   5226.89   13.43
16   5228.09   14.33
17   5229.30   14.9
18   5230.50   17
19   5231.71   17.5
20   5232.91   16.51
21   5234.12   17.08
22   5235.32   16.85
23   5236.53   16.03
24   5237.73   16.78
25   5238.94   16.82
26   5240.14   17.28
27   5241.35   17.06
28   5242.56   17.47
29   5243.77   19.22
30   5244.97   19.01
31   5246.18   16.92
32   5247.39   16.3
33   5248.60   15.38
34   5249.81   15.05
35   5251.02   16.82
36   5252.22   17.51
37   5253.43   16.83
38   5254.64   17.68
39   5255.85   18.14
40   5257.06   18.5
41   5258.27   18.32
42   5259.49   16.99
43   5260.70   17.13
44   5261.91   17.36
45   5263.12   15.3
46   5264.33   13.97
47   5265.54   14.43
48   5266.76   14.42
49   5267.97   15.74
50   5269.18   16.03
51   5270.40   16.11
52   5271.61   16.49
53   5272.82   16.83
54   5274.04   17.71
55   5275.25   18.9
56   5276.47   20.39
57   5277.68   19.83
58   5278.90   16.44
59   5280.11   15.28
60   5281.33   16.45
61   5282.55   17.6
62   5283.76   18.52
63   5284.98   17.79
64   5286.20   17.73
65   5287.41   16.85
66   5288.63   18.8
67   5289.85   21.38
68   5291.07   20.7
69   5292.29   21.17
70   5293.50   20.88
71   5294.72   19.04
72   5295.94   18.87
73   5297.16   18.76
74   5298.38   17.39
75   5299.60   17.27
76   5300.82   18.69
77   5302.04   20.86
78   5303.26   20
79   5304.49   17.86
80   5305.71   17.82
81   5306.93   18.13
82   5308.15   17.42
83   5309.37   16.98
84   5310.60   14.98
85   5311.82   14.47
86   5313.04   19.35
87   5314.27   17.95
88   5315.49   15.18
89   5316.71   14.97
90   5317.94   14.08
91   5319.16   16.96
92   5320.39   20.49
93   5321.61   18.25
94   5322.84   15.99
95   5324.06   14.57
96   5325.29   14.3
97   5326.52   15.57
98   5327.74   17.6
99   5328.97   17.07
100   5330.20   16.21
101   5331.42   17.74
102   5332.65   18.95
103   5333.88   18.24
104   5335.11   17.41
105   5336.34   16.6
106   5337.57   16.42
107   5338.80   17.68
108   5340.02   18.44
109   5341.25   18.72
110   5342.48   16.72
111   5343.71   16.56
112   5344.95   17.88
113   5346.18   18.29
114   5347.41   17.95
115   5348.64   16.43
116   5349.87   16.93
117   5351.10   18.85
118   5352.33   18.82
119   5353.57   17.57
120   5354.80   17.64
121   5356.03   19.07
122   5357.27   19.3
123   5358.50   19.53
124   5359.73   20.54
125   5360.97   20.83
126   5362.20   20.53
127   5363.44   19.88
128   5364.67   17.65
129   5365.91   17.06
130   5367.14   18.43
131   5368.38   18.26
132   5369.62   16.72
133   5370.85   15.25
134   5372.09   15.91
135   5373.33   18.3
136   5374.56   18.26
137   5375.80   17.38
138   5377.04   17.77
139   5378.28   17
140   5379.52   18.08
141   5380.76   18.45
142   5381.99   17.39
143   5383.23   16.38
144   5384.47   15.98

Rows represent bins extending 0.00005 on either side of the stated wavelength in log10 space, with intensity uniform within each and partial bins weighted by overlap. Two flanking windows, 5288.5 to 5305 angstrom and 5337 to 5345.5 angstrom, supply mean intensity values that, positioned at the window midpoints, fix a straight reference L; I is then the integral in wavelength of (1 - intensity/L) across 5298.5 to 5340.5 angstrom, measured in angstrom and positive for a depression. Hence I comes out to 2.8 angstrom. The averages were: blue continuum 19.4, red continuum 17.5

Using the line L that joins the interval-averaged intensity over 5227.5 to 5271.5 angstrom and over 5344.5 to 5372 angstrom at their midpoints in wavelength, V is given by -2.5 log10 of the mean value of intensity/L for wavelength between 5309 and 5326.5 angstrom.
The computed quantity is 0.09 mag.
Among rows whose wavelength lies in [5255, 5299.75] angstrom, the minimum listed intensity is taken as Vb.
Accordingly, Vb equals 13.97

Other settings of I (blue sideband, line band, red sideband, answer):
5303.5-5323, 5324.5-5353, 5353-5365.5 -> 1.4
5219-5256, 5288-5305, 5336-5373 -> -2.1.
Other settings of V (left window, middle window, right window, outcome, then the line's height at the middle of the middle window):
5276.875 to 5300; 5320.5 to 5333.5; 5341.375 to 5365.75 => 0.10 mag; 18.5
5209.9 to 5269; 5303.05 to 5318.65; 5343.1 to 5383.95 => 0.04 mag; 17.4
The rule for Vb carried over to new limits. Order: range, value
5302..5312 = 14.47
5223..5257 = 12.7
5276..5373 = 14.08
